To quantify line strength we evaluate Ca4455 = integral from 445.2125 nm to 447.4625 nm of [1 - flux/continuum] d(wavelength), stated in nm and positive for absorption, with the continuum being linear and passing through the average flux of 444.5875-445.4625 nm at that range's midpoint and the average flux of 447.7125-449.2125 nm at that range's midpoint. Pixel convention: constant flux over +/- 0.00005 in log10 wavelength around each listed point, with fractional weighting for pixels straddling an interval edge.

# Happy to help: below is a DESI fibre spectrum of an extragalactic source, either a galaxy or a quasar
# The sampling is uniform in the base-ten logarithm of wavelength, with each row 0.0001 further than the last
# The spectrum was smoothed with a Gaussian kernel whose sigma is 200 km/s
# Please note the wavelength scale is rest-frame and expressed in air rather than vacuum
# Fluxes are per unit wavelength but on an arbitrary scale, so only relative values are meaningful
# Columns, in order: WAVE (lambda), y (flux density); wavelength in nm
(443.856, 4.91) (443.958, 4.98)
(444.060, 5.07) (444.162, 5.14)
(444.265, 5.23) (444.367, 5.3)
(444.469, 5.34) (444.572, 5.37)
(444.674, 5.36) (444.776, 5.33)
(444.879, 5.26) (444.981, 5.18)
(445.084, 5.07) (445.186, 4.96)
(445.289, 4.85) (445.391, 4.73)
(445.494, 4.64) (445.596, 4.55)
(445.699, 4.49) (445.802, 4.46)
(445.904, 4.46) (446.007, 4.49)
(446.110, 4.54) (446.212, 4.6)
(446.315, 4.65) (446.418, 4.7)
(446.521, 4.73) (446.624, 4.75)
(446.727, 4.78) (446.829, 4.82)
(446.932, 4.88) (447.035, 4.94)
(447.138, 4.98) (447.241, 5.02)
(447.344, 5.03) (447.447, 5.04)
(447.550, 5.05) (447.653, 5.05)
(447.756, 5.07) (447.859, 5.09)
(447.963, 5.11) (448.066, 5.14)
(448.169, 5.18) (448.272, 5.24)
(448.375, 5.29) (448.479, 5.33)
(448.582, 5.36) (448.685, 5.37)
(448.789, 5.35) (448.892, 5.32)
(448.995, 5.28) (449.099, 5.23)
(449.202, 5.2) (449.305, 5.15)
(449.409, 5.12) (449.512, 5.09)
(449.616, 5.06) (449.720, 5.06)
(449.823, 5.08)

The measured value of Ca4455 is 0.18 nm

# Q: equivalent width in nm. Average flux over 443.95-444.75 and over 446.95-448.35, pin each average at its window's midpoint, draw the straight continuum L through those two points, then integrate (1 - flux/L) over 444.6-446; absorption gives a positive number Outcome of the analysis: 0.09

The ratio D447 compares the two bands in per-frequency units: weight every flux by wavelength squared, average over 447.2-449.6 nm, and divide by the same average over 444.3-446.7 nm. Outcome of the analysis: 1.08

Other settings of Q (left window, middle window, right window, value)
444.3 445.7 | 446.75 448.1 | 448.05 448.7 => 0.05 nm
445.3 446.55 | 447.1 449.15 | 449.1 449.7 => -0.10 nm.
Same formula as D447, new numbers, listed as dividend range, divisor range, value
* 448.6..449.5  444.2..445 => 1.01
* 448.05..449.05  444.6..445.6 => 1.07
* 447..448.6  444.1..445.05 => 0.98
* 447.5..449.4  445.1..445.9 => 1.13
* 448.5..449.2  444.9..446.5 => 1.15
